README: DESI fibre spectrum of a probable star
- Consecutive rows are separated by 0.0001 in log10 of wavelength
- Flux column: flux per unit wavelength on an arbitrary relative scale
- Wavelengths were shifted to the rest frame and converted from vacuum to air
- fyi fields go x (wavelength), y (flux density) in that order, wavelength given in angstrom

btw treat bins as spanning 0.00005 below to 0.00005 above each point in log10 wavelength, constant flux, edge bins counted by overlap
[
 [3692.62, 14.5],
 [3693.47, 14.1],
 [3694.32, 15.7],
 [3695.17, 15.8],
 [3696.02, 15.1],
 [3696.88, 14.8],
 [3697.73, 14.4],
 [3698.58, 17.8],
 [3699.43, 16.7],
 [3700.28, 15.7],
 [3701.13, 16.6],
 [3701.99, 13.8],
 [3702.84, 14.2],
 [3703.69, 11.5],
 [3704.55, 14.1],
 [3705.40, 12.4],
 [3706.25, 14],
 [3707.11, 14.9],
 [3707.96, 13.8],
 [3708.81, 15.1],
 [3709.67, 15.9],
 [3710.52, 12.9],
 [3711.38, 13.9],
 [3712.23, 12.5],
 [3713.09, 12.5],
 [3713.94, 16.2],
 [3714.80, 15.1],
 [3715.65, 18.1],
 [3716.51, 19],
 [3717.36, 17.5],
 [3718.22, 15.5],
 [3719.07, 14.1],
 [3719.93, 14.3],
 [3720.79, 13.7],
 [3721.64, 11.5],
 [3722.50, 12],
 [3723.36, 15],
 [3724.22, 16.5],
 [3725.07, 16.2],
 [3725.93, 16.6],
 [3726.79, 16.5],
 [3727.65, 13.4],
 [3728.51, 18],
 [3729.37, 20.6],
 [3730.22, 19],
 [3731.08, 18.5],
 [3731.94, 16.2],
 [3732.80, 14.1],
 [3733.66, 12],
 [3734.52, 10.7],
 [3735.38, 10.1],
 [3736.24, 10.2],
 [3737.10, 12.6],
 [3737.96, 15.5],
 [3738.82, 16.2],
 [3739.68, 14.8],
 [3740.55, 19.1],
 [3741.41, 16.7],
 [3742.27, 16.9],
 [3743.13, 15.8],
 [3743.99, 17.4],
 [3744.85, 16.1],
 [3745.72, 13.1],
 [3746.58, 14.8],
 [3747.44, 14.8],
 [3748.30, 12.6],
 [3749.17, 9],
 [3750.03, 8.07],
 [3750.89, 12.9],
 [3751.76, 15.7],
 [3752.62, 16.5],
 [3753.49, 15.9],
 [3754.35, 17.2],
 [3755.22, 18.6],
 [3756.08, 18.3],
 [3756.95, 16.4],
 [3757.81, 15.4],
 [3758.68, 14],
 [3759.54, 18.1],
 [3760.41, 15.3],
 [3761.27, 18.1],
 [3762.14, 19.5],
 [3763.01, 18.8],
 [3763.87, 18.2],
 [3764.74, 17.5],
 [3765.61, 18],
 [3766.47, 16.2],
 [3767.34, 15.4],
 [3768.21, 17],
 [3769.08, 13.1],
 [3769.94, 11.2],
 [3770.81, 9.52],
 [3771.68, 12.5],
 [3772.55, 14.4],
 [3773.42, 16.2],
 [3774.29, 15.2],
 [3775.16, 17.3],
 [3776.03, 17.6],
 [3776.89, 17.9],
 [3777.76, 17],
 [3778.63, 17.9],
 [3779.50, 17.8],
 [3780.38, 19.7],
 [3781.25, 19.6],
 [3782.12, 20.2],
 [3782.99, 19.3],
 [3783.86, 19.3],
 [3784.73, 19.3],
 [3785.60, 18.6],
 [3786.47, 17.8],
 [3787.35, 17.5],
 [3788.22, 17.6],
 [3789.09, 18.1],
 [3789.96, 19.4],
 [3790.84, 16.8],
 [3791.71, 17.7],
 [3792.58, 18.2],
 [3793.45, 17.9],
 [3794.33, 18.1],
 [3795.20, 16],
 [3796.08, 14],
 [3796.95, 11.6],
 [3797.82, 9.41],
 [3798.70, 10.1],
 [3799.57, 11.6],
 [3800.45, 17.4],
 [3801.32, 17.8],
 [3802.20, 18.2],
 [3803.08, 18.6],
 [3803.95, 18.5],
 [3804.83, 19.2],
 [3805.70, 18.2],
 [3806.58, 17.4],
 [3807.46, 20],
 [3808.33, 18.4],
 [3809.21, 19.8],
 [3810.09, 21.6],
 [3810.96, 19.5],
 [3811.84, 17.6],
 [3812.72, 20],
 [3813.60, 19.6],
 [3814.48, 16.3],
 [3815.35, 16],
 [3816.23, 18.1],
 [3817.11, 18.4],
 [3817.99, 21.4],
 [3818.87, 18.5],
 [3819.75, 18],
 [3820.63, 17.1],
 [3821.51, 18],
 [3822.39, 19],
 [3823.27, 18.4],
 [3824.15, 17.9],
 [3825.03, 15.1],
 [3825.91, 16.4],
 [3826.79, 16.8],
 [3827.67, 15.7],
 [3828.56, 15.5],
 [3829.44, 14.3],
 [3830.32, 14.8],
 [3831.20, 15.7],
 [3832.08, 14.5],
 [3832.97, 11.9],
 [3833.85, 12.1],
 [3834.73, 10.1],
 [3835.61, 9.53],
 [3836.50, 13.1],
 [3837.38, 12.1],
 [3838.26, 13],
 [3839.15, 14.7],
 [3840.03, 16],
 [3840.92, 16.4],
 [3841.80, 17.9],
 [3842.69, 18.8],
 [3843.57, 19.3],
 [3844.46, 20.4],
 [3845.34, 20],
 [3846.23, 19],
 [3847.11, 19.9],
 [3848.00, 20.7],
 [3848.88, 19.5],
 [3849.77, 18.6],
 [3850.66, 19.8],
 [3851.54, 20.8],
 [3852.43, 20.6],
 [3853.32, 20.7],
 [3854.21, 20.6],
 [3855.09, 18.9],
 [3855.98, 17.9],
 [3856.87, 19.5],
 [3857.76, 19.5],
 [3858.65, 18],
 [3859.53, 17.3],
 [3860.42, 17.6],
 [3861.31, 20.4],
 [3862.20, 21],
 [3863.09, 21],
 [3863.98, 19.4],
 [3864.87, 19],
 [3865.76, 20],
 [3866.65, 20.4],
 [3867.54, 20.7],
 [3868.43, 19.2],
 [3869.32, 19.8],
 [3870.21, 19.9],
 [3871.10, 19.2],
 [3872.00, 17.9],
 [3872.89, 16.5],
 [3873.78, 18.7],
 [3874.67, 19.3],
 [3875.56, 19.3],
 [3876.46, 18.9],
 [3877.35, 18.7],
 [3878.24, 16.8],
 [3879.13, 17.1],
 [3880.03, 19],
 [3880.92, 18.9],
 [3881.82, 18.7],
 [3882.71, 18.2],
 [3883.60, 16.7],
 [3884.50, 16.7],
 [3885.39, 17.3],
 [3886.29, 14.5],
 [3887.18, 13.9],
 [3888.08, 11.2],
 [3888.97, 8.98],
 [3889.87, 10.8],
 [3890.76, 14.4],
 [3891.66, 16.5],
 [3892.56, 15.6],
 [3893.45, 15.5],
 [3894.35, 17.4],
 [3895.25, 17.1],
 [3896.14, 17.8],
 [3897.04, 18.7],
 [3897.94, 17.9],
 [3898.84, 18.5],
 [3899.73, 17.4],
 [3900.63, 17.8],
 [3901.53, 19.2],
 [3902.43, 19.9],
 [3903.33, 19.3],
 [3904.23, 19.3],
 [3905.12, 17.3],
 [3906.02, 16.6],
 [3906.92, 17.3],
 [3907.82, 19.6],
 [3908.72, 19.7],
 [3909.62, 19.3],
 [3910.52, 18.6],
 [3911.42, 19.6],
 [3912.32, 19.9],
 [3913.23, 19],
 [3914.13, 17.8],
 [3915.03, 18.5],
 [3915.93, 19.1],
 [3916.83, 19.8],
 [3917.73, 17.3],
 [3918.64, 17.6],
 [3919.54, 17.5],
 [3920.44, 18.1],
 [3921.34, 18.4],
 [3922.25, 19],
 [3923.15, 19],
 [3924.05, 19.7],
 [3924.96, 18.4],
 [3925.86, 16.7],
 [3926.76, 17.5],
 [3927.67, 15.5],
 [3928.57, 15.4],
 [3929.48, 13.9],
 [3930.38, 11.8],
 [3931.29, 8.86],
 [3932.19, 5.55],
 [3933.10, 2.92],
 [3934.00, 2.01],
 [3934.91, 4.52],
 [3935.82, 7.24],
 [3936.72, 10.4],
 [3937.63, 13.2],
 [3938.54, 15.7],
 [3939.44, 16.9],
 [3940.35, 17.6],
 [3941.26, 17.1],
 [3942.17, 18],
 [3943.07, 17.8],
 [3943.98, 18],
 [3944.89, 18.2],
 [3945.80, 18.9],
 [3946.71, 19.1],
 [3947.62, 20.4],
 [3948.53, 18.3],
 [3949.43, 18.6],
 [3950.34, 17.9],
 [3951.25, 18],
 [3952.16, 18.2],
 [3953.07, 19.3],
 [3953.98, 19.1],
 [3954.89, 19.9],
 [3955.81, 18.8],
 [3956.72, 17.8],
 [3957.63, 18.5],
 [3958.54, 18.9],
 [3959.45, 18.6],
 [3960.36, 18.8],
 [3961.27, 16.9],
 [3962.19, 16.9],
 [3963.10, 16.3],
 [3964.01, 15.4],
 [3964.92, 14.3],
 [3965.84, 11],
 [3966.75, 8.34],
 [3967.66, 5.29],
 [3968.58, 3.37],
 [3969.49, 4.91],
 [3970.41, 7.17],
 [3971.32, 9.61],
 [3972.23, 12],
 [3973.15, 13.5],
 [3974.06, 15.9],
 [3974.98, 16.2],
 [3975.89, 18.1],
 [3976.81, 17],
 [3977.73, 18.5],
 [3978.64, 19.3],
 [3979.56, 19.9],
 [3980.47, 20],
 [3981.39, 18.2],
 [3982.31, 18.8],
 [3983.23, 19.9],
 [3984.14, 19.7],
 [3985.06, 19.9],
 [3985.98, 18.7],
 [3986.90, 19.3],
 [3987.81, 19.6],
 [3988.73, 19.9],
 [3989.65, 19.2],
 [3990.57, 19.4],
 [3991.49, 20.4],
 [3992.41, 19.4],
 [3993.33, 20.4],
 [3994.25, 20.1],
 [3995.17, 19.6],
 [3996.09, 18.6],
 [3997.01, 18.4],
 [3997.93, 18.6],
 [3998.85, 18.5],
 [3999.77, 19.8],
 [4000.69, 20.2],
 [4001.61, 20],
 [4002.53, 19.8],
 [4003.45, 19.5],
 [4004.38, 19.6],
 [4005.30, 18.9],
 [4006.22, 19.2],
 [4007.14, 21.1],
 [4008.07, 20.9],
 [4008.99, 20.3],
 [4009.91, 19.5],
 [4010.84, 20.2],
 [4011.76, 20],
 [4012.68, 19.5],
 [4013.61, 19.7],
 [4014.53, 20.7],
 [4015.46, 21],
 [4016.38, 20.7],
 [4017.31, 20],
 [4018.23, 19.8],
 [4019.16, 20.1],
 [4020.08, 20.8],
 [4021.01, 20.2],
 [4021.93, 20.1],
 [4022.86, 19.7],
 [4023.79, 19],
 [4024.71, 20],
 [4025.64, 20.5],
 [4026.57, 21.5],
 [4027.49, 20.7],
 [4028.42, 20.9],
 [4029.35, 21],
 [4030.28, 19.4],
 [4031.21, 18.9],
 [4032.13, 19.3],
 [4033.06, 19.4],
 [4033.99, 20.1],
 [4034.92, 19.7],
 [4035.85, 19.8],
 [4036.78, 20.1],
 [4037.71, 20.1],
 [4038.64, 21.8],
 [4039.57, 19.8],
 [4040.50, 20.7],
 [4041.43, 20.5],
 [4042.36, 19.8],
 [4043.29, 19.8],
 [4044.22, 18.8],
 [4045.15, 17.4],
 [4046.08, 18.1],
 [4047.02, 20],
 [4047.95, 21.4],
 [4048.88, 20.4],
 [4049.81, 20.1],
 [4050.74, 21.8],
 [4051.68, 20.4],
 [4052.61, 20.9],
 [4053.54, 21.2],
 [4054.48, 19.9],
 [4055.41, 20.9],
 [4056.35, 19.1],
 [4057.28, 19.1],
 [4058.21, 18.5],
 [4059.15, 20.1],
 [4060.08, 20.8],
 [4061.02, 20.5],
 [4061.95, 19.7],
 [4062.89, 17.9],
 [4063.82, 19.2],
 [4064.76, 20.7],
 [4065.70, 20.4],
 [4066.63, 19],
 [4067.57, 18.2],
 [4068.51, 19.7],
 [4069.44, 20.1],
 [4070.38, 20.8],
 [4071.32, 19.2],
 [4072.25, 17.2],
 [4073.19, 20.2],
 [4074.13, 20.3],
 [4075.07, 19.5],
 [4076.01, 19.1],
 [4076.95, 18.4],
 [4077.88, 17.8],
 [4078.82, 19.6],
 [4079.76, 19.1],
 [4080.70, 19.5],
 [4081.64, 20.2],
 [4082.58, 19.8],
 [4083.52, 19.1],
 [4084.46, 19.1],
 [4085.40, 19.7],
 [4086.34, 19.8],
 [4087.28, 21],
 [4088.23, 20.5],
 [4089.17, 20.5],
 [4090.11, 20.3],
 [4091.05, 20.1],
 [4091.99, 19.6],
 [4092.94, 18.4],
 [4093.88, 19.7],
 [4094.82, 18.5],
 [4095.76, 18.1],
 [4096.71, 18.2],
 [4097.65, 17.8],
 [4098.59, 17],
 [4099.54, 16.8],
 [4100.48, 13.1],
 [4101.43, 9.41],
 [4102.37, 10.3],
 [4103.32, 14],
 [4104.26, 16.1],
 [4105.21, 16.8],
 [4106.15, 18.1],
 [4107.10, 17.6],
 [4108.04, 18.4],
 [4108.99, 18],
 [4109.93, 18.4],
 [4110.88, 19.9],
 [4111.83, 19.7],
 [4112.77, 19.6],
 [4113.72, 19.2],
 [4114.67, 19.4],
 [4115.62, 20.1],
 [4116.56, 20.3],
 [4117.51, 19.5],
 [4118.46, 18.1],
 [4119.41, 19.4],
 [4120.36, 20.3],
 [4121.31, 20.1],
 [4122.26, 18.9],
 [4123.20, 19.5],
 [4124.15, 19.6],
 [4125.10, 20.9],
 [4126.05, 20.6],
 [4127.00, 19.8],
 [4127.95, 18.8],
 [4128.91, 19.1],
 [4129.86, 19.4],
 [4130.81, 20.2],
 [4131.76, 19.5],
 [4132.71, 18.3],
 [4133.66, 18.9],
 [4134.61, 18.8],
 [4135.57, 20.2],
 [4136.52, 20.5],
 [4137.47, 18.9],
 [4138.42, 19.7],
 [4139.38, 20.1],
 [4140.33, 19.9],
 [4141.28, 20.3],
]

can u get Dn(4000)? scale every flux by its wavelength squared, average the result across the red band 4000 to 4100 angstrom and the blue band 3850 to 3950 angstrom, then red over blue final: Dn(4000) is 1.2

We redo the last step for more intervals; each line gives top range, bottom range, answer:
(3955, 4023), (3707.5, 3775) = 1.33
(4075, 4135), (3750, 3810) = 1.31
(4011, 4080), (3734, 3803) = 1.44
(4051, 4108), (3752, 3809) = 1.30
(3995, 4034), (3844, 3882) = 1.12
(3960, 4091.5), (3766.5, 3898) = 1.21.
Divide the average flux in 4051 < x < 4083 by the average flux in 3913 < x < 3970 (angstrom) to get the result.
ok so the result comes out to 1.27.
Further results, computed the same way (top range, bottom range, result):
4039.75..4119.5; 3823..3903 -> 1.10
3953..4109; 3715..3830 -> 1.13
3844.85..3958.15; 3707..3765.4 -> 1.13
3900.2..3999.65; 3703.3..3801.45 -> 1.07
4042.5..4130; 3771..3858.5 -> 1.10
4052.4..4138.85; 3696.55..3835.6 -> 1.19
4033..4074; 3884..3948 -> 1.23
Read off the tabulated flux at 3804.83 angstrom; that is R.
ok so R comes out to 19.2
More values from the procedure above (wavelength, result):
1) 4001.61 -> 20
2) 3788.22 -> 17.6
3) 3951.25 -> 18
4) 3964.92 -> 14.3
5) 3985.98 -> 18.7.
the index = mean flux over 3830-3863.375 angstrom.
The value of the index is 17.4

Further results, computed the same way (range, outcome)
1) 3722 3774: 15.3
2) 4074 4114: 18.3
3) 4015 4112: 19.3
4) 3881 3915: 17.2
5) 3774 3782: 17.9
